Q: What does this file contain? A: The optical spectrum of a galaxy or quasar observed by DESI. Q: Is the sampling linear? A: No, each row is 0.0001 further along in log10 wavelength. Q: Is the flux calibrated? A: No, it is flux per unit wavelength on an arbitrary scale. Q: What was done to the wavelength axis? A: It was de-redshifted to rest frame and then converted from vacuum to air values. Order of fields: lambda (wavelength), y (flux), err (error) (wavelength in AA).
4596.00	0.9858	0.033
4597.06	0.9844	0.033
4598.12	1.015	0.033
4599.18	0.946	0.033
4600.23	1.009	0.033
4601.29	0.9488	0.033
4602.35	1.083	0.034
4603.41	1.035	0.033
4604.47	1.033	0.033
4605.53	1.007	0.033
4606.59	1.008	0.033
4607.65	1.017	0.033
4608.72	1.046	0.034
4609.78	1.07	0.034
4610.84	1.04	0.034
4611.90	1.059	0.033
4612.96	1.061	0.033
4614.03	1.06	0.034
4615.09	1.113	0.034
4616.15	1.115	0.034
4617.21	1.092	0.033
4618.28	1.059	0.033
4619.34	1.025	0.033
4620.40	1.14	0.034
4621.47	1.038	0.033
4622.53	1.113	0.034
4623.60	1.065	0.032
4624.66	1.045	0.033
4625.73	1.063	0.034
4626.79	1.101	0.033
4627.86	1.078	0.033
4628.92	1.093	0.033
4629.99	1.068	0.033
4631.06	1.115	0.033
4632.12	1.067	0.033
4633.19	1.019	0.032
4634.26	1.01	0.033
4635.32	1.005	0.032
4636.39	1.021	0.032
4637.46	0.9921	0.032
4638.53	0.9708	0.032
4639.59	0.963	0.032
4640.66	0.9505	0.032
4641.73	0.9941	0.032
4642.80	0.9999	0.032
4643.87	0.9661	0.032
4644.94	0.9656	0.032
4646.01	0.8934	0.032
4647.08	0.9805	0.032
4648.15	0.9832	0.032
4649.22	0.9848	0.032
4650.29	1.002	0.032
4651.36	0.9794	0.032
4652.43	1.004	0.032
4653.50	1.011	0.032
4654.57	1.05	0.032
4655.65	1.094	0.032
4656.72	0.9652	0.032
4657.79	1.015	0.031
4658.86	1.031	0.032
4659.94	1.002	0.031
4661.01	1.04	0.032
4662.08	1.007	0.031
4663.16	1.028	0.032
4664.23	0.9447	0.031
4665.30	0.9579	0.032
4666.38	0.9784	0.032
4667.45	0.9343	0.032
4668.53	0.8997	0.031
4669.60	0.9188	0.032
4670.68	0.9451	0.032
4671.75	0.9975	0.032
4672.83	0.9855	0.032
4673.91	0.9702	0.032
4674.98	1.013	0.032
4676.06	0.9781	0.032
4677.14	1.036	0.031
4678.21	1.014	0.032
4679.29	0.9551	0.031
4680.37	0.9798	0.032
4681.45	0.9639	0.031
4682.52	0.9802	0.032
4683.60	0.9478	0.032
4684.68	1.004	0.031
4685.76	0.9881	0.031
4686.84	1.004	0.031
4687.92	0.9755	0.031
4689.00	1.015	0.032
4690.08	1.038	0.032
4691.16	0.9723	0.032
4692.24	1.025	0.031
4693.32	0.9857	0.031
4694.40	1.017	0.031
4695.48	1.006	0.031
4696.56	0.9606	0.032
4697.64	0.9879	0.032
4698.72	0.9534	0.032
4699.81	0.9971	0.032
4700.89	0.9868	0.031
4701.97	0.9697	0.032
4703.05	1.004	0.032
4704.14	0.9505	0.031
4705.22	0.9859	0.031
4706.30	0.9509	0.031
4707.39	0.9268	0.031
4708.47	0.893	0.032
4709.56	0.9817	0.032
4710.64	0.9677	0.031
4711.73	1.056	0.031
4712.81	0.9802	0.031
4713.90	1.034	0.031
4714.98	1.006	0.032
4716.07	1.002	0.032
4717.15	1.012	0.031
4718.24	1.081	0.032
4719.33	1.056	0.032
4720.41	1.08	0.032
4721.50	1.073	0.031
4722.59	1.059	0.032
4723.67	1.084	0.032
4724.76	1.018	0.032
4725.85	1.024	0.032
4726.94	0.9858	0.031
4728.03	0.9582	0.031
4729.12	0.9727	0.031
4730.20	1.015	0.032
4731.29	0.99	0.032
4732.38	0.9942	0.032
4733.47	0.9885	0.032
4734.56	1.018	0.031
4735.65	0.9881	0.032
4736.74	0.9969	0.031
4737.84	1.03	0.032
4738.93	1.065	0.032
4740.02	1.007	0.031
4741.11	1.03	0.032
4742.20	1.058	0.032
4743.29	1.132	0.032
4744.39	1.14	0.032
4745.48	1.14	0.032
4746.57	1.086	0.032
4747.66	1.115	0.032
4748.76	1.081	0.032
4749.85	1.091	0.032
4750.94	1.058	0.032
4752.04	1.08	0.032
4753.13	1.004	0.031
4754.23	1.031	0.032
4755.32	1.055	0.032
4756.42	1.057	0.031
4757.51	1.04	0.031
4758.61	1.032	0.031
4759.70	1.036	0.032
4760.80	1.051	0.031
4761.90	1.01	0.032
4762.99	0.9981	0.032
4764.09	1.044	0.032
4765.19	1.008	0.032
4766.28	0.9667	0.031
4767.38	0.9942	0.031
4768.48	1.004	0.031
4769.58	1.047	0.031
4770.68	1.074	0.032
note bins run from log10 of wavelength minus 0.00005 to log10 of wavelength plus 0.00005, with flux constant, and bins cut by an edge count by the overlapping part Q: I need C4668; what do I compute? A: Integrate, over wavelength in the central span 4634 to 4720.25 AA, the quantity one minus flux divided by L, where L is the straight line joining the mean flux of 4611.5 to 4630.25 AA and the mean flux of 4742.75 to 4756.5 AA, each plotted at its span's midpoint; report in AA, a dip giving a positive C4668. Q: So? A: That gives 7.3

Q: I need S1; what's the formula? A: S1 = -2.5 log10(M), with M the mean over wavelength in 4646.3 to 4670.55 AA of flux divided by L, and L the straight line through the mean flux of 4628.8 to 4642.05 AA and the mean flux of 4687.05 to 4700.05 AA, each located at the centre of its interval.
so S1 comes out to 0.021 mag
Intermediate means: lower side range 1.02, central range 0.99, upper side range 0.994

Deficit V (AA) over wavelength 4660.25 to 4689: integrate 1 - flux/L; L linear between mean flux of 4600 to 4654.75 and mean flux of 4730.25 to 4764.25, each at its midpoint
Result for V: 1.6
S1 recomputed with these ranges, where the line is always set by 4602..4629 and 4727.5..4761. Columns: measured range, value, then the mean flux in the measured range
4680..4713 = 0.07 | 0.983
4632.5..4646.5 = 0.08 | 0.982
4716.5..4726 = -0.01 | 1.06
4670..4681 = 0.07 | 0.986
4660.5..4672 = 0.09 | 0.968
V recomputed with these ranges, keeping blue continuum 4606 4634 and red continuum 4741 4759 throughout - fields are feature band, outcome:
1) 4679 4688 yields 0.77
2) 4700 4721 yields 1.48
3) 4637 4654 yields 1.45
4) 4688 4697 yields 0.58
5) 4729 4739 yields 0.64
